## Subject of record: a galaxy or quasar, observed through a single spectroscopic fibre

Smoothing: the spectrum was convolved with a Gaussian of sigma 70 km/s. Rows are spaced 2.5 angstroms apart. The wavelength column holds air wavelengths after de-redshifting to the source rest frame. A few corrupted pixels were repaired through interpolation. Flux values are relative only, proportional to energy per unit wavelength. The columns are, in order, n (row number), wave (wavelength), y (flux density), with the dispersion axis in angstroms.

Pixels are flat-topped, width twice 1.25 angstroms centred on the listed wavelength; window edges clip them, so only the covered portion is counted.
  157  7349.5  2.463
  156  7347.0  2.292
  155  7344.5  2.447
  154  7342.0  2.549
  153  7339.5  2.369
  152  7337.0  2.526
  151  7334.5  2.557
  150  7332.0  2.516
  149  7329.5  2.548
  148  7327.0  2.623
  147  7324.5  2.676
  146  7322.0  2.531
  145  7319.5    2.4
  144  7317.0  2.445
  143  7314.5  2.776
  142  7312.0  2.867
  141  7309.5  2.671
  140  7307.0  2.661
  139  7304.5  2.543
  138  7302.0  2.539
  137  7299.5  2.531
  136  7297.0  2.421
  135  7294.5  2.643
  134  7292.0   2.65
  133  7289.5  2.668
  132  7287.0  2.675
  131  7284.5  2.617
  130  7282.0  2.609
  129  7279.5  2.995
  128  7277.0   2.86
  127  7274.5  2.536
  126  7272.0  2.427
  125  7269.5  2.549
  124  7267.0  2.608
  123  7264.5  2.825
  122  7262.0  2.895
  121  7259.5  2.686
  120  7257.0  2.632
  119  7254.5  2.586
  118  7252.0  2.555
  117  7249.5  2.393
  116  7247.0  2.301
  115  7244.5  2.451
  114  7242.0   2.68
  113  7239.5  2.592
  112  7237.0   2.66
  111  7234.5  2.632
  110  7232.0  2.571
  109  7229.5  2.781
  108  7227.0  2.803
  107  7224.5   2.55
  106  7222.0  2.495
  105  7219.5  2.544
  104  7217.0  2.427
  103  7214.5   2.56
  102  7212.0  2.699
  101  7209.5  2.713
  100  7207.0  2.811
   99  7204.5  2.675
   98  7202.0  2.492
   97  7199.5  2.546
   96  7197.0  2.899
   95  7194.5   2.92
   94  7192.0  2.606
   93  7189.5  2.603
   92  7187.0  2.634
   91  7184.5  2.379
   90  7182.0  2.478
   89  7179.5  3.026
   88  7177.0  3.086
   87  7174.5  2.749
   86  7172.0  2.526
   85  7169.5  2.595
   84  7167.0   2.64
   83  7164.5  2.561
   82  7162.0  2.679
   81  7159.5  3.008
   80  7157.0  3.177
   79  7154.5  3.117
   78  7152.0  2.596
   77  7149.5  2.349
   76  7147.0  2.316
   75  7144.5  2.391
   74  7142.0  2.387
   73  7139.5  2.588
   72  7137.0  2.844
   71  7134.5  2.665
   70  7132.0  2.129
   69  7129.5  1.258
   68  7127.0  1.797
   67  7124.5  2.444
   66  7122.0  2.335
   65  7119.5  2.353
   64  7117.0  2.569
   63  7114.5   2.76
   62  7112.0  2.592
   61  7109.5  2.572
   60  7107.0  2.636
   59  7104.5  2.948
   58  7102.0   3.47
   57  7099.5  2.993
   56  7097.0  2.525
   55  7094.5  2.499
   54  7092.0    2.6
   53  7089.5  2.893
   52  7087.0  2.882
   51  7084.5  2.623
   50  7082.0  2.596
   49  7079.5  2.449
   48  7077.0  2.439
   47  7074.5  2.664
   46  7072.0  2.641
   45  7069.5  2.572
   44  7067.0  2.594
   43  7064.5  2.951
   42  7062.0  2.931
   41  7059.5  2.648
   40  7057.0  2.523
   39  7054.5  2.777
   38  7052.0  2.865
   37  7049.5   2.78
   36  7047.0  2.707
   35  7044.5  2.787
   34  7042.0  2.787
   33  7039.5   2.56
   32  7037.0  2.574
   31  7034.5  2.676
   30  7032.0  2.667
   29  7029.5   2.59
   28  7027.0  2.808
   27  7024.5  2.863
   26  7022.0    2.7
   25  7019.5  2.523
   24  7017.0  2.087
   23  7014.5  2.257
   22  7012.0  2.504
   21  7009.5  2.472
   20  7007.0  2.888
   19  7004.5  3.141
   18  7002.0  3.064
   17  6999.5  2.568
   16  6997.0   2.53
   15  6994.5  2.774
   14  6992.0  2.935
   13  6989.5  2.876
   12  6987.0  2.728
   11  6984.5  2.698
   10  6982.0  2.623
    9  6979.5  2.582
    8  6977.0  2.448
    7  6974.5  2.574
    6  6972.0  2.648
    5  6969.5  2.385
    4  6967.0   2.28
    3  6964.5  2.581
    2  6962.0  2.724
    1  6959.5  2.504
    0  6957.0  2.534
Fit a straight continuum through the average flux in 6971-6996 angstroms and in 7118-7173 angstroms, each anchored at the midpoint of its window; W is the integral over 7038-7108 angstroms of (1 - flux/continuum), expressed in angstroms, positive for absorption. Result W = -4.05 angstroms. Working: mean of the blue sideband 2.69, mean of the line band 2.73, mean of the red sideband 2.49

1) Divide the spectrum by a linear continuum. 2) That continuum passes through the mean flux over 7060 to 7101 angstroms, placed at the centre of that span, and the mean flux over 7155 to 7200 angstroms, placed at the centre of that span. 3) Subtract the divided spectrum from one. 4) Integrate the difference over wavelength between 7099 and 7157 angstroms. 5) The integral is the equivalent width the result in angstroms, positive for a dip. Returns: 3.7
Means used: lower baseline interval 2.68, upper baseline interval 2.74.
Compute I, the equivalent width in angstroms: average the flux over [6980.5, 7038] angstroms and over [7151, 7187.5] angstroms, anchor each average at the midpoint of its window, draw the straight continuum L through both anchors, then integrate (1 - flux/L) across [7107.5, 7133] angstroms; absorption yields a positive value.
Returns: 4.1 angstroms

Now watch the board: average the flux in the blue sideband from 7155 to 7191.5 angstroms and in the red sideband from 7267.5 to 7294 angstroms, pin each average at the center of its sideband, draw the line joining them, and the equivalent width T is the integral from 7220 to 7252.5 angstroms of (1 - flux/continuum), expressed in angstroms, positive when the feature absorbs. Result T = 1.37 angstroms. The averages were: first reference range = 2.73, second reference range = 2.66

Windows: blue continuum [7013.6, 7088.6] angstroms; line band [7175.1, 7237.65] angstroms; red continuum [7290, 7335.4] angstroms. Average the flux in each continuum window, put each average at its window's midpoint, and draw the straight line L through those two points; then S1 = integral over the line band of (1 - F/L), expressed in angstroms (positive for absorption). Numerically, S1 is -1.16 angstroms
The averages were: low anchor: 2.65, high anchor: 2.59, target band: 2.66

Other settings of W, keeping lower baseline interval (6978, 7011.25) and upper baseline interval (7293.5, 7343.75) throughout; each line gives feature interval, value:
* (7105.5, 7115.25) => 0.2 angstroms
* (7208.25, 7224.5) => 0.3 angstroms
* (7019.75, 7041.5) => 0.5 angstroms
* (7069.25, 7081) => 0.7 angstroms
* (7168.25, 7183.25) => -0.5 angstroms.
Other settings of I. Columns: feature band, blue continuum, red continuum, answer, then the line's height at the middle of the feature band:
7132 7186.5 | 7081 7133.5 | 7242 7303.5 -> -2.0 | 2.57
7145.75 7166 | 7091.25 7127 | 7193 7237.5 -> -0.6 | 2.64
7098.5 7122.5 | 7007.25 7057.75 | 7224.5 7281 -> -0.9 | 2.63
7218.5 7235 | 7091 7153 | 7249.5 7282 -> 0.0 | 2.62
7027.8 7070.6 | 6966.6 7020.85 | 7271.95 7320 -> -1.3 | 2.63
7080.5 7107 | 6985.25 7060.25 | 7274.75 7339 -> -1.2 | 2.67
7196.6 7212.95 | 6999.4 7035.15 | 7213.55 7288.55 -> -0.3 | 2.62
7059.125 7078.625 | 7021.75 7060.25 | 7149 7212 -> 0.2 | 2.71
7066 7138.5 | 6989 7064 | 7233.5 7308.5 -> 2.9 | 2.67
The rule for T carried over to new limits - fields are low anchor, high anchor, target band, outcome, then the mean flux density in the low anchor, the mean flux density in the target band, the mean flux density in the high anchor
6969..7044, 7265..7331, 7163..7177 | -0.1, 2.66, 2.66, 2.62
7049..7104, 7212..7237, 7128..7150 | 2.9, 2.73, 2.32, 2.6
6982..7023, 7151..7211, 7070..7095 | 0.6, 2.67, 2.63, 2.73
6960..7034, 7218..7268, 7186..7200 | -0.5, 2.64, 2.71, 2.61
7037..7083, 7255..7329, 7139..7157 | 0.6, 2.68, 2.58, 2.64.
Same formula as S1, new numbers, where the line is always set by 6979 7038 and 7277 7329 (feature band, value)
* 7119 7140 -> 3.18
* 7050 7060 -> -0.17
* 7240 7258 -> 0.84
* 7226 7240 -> -0.18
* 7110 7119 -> 0.16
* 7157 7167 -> -0.52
